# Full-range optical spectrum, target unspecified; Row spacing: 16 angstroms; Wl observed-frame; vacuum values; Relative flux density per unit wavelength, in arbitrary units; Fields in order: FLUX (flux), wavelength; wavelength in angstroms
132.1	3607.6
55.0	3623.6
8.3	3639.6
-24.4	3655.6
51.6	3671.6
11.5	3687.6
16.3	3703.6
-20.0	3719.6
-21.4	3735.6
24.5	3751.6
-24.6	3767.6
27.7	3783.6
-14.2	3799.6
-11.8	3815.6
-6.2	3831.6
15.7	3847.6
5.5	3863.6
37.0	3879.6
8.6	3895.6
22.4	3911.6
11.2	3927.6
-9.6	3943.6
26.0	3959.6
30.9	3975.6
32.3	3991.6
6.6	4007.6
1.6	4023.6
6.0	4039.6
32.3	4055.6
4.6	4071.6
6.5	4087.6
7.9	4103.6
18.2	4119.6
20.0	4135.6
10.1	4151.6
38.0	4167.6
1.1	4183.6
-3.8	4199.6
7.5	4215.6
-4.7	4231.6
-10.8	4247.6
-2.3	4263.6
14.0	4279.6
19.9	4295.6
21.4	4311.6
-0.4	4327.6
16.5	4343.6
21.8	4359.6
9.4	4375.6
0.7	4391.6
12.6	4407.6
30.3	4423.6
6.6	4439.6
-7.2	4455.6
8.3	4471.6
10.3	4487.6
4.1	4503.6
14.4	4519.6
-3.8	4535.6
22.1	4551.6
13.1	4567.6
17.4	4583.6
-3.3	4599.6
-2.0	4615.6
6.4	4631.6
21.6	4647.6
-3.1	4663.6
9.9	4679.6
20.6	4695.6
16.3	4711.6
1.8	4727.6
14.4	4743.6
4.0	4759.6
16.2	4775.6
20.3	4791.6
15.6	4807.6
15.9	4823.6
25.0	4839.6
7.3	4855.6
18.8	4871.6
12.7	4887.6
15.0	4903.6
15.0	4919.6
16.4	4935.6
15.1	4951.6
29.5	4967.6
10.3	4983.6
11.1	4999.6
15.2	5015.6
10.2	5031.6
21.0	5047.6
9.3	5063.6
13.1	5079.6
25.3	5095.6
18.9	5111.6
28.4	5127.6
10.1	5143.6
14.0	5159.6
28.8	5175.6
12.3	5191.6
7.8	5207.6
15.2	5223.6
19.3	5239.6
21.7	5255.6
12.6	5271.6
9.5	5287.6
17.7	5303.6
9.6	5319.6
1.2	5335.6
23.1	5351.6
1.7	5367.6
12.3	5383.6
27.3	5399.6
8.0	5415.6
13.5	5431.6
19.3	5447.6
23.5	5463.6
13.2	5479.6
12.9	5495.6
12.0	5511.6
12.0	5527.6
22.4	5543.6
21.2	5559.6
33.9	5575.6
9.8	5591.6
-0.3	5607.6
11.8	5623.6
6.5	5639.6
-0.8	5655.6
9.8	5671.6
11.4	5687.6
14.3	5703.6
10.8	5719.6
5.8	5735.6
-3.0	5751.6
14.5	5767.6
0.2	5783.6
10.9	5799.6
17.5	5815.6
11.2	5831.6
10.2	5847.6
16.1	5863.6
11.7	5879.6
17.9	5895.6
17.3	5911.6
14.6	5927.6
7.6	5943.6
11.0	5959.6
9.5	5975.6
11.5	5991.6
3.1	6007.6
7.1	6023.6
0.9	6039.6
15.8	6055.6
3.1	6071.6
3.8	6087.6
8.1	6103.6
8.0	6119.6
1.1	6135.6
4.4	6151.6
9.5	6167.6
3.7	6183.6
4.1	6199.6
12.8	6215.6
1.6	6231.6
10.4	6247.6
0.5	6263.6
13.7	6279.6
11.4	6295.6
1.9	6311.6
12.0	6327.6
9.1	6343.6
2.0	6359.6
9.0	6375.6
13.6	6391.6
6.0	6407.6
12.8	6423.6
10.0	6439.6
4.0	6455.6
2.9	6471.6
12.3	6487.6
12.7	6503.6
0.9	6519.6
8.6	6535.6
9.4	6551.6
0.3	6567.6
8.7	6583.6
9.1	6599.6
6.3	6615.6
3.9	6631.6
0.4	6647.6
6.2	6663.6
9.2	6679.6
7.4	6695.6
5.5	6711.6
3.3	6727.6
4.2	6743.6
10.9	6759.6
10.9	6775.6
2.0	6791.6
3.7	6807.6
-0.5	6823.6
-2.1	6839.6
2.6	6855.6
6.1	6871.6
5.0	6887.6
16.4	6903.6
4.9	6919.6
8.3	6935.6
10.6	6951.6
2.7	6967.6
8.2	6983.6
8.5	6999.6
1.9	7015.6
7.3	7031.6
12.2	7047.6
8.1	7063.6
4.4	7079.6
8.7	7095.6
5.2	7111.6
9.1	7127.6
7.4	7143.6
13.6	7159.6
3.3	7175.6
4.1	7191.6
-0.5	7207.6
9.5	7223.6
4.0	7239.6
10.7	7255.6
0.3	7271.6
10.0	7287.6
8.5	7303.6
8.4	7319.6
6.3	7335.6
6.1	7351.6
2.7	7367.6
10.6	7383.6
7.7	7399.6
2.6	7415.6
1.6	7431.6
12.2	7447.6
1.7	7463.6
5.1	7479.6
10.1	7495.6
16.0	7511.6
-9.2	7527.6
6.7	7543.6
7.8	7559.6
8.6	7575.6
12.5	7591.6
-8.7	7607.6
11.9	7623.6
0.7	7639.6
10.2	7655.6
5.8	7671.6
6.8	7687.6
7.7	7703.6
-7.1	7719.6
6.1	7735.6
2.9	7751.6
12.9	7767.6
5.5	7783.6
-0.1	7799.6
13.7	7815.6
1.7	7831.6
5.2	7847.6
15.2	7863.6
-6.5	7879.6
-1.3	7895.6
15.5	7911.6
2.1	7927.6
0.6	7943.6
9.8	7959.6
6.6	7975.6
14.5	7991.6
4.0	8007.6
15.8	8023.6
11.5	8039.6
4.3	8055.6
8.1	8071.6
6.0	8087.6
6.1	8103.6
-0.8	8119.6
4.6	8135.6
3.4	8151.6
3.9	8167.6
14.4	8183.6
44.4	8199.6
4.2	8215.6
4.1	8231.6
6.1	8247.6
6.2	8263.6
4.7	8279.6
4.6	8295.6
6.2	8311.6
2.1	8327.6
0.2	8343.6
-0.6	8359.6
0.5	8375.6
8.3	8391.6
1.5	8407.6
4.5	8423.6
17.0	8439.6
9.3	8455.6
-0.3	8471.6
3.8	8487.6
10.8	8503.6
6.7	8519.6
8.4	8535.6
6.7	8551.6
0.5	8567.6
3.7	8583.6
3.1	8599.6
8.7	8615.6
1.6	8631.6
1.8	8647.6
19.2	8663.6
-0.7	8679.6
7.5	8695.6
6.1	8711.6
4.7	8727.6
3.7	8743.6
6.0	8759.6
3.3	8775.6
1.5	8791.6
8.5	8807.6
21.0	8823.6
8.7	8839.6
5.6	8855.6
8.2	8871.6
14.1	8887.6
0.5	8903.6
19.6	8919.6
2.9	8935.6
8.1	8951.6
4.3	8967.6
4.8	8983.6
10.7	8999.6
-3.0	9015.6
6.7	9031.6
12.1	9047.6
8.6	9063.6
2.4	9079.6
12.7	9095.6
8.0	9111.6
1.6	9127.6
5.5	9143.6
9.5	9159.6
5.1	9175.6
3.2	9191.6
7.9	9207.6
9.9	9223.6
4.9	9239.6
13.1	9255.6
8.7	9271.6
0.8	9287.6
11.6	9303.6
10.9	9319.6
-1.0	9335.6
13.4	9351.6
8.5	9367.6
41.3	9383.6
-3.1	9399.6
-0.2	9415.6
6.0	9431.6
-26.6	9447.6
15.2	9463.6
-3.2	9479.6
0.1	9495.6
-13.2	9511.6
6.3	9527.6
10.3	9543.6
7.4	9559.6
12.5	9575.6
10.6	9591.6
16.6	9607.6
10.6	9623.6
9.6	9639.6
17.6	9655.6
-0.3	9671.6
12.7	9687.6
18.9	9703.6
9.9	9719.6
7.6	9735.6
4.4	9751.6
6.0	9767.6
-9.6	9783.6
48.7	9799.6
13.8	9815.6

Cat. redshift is 1.198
